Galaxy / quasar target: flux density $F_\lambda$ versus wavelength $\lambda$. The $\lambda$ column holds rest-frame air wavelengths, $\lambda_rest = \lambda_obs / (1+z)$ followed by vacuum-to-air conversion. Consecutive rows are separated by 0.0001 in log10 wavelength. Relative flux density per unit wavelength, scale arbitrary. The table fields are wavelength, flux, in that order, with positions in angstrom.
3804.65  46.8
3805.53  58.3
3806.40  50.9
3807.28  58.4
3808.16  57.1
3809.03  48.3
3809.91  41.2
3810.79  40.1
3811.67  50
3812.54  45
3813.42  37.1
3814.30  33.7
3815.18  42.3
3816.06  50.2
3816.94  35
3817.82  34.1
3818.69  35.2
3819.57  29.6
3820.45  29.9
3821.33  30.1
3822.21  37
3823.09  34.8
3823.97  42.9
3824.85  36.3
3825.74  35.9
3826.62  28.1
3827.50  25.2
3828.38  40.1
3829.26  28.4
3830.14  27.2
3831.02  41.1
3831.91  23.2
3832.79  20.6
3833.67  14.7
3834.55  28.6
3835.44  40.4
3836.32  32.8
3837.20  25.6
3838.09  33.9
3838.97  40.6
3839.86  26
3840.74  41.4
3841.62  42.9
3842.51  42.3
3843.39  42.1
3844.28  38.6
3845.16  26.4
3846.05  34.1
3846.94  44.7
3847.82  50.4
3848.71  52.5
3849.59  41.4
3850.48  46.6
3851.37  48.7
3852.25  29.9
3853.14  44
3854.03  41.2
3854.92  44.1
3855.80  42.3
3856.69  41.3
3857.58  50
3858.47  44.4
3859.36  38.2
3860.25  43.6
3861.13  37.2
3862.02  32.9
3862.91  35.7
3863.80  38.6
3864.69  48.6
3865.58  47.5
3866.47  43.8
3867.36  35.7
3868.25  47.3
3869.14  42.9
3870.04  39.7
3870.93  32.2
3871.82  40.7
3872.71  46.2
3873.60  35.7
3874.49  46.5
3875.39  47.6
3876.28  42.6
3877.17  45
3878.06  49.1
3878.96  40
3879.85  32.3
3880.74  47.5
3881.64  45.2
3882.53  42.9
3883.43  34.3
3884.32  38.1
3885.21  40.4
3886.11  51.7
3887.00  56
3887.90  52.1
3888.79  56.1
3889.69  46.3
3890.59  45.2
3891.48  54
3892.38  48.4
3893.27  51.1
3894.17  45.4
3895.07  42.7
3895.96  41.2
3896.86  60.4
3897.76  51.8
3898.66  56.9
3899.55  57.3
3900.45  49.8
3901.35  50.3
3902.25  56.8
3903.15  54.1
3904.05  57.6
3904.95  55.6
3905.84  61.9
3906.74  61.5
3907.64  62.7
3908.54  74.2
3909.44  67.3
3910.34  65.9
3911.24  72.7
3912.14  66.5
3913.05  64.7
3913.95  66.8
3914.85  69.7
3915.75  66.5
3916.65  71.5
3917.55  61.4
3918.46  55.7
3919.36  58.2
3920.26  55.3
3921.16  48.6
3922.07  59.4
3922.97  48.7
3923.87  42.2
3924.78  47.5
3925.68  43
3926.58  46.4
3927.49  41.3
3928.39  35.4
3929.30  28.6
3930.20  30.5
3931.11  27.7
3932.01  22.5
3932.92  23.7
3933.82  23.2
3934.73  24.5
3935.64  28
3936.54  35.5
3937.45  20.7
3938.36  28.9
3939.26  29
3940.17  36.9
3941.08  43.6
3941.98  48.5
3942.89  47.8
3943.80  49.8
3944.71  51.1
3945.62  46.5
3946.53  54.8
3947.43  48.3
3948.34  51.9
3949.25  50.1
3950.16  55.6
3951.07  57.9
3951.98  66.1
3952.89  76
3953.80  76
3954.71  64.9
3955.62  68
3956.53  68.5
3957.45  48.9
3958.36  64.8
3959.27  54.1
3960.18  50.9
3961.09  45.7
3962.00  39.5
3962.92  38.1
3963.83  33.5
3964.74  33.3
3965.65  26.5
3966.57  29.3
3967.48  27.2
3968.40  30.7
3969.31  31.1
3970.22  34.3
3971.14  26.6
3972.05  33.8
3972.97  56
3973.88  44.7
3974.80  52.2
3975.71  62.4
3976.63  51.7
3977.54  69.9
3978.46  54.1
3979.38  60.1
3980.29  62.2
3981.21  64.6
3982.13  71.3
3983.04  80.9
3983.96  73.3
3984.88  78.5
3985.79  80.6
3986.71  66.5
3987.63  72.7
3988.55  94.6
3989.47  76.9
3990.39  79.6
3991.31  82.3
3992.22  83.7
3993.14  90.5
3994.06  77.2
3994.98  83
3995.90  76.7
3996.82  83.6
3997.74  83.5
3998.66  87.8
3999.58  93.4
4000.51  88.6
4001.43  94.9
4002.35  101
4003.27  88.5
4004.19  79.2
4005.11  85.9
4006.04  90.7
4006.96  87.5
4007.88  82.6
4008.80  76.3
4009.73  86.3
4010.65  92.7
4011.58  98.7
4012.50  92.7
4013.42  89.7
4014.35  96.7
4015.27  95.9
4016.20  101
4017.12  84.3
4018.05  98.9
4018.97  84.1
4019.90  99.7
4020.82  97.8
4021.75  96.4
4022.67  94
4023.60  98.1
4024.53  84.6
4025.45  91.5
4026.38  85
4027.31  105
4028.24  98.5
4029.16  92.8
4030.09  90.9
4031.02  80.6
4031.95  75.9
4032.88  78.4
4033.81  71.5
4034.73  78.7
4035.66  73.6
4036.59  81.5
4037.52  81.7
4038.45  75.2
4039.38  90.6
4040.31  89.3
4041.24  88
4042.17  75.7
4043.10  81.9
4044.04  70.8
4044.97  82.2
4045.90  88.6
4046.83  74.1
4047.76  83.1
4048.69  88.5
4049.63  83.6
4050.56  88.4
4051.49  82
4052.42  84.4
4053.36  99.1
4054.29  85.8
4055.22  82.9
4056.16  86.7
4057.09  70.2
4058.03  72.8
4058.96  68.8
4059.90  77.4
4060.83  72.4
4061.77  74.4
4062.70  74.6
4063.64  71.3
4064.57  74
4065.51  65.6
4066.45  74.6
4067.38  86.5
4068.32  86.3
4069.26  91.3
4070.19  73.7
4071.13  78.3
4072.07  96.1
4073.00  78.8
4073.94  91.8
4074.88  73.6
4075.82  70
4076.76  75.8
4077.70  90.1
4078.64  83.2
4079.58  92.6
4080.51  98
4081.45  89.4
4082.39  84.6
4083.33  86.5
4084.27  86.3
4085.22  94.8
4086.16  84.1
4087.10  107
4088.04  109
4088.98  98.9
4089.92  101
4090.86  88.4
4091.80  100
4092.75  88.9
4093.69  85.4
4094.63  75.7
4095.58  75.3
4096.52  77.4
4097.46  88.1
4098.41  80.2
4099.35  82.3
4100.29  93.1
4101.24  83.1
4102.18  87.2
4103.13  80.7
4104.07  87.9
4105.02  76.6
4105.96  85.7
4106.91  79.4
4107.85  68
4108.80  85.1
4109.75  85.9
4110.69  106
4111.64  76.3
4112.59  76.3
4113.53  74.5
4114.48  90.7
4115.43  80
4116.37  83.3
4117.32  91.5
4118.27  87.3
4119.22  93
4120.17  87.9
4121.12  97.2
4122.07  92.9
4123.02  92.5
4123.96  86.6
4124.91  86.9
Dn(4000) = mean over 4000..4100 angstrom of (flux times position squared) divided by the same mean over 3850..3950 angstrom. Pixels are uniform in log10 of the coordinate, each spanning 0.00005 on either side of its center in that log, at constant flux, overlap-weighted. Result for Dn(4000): 1.98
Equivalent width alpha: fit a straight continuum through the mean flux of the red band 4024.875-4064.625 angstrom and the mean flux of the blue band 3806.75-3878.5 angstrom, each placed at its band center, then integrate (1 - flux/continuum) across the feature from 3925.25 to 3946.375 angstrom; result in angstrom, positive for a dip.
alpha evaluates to 8.4 angstrom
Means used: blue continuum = 39.1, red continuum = 82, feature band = 35.6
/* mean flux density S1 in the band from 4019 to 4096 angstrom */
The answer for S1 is 84.8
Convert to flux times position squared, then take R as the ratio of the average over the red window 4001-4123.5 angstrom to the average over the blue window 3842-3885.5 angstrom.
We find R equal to 2.27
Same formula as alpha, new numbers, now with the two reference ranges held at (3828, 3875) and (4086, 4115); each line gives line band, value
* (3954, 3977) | 5.84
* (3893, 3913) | -3.72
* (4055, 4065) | 0.48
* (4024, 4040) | -2.48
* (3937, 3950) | 2.93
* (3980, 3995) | -2.97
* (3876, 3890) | -0.09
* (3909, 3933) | -0.11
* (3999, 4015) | -4.99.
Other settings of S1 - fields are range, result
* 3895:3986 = 50.9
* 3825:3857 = 36.3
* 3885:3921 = 57.1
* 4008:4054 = 87.3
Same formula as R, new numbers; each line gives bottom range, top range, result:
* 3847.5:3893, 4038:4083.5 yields 2.06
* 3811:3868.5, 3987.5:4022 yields 2.55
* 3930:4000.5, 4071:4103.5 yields 1.69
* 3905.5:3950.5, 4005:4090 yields 1.88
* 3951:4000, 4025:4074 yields 1.38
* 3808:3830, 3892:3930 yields 1.54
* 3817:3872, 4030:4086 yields 2.43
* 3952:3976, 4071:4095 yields 2.01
